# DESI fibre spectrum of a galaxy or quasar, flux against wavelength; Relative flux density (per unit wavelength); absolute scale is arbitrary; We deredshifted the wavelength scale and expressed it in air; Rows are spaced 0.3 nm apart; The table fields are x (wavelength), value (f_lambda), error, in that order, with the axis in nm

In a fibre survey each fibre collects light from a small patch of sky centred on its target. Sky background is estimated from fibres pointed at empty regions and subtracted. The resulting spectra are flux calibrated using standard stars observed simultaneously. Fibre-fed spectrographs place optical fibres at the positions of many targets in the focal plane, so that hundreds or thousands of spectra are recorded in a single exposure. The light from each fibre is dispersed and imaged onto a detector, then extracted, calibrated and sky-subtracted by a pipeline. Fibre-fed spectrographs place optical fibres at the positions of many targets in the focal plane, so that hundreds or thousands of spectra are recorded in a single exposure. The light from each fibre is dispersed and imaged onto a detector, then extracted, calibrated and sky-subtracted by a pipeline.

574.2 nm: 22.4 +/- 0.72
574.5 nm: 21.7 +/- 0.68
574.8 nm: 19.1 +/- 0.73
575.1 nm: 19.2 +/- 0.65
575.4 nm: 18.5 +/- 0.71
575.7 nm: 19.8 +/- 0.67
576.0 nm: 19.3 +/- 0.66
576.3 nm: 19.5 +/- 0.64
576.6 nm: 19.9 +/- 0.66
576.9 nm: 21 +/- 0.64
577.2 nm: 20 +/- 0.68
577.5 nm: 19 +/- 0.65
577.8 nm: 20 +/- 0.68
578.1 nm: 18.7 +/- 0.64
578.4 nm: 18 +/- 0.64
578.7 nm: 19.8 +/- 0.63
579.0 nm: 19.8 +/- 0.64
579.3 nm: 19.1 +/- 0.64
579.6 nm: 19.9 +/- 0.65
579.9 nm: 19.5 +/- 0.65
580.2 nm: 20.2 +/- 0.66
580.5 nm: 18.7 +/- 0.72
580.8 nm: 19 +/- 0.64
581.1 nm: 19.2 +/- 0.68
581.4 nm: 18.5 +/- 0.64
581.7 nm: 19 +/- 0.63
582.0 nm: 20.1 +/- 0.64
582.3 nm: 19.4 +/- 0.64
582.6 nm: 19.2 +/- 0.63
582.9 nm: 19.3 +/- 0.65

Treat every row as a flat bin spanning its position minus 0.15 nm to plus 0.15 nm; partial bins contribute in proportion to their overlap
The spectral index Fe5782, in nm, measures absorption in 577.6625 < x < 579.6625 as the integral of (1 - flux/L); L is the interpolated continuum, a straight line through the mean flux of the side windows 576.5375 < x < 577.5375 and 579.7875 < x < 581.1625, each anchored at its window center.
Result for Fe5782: 0.04 nm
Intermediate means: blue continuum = 20.1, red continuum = 19.3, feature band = 19.3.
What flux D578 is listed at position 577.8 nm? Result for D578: 20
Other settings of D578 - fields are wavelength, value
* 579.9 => 19.5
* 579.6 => 19.9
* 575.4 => 18.5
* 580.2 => 20.2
